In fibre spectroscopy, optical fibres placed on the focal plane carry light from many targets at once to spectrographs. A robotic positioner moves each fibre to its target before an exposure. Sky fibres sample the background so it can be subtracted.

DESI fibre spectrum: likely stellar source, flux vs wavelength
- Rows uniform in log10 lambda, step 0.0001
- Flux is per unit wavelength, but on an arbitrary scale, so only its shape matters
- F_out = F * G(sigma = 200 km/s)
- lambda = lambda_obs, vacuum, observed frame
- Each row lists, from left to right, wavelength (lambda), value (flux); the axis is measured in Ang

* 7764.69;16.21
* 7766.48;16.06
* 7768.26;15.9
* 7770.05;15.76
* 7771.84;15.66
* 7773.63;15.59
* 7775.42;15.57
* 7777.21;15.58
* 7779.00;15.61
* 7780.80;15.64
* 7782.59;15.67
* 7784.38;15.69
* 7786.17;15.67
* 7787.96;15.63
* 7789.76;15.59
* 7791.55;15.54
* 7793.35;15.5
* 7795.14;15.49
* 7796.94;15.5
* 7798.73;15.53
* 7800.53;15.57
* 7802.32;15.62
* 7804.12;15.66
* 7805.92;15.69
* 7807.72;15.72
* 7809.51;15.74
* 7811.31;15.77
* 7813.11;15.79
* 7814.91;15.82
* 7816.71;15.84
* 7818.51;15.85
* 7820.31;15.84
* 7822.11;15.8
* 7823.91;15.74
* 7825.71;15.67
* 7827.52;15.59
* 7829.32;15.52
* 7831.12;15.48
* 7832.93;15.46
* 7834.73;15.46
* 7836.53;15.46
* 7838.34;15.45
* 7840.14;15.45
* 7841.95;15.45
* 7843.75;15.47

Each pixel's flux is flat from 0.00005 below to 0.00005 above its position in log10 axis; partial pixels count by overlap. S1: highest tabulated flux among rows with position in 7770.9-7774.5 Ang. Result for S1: 15.66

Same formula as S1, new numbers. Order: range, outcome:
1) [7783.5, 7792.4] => 15.69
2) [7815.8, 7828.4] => 15.85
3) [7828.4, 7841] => 15.52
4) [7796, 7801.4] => 15.57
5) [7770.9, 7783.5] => 15.67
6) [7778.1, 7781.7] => 15.64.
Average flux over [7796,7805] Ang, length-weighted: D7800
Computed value 15.6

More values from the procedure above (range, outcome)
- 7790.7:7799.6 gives 15.5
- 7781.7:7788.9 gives 15.7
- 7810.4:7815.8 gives 15.8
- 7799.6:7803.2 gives 15.6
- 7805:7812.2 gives 15.7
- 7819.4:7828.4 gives 15.7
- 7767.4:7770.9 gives 15.8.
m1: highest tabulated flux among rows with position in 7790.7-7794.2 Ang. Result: 15.54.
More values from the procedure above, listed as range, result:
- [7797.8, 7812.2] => 15.77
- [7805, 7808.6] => 15.72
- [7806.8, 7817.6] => 15.84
